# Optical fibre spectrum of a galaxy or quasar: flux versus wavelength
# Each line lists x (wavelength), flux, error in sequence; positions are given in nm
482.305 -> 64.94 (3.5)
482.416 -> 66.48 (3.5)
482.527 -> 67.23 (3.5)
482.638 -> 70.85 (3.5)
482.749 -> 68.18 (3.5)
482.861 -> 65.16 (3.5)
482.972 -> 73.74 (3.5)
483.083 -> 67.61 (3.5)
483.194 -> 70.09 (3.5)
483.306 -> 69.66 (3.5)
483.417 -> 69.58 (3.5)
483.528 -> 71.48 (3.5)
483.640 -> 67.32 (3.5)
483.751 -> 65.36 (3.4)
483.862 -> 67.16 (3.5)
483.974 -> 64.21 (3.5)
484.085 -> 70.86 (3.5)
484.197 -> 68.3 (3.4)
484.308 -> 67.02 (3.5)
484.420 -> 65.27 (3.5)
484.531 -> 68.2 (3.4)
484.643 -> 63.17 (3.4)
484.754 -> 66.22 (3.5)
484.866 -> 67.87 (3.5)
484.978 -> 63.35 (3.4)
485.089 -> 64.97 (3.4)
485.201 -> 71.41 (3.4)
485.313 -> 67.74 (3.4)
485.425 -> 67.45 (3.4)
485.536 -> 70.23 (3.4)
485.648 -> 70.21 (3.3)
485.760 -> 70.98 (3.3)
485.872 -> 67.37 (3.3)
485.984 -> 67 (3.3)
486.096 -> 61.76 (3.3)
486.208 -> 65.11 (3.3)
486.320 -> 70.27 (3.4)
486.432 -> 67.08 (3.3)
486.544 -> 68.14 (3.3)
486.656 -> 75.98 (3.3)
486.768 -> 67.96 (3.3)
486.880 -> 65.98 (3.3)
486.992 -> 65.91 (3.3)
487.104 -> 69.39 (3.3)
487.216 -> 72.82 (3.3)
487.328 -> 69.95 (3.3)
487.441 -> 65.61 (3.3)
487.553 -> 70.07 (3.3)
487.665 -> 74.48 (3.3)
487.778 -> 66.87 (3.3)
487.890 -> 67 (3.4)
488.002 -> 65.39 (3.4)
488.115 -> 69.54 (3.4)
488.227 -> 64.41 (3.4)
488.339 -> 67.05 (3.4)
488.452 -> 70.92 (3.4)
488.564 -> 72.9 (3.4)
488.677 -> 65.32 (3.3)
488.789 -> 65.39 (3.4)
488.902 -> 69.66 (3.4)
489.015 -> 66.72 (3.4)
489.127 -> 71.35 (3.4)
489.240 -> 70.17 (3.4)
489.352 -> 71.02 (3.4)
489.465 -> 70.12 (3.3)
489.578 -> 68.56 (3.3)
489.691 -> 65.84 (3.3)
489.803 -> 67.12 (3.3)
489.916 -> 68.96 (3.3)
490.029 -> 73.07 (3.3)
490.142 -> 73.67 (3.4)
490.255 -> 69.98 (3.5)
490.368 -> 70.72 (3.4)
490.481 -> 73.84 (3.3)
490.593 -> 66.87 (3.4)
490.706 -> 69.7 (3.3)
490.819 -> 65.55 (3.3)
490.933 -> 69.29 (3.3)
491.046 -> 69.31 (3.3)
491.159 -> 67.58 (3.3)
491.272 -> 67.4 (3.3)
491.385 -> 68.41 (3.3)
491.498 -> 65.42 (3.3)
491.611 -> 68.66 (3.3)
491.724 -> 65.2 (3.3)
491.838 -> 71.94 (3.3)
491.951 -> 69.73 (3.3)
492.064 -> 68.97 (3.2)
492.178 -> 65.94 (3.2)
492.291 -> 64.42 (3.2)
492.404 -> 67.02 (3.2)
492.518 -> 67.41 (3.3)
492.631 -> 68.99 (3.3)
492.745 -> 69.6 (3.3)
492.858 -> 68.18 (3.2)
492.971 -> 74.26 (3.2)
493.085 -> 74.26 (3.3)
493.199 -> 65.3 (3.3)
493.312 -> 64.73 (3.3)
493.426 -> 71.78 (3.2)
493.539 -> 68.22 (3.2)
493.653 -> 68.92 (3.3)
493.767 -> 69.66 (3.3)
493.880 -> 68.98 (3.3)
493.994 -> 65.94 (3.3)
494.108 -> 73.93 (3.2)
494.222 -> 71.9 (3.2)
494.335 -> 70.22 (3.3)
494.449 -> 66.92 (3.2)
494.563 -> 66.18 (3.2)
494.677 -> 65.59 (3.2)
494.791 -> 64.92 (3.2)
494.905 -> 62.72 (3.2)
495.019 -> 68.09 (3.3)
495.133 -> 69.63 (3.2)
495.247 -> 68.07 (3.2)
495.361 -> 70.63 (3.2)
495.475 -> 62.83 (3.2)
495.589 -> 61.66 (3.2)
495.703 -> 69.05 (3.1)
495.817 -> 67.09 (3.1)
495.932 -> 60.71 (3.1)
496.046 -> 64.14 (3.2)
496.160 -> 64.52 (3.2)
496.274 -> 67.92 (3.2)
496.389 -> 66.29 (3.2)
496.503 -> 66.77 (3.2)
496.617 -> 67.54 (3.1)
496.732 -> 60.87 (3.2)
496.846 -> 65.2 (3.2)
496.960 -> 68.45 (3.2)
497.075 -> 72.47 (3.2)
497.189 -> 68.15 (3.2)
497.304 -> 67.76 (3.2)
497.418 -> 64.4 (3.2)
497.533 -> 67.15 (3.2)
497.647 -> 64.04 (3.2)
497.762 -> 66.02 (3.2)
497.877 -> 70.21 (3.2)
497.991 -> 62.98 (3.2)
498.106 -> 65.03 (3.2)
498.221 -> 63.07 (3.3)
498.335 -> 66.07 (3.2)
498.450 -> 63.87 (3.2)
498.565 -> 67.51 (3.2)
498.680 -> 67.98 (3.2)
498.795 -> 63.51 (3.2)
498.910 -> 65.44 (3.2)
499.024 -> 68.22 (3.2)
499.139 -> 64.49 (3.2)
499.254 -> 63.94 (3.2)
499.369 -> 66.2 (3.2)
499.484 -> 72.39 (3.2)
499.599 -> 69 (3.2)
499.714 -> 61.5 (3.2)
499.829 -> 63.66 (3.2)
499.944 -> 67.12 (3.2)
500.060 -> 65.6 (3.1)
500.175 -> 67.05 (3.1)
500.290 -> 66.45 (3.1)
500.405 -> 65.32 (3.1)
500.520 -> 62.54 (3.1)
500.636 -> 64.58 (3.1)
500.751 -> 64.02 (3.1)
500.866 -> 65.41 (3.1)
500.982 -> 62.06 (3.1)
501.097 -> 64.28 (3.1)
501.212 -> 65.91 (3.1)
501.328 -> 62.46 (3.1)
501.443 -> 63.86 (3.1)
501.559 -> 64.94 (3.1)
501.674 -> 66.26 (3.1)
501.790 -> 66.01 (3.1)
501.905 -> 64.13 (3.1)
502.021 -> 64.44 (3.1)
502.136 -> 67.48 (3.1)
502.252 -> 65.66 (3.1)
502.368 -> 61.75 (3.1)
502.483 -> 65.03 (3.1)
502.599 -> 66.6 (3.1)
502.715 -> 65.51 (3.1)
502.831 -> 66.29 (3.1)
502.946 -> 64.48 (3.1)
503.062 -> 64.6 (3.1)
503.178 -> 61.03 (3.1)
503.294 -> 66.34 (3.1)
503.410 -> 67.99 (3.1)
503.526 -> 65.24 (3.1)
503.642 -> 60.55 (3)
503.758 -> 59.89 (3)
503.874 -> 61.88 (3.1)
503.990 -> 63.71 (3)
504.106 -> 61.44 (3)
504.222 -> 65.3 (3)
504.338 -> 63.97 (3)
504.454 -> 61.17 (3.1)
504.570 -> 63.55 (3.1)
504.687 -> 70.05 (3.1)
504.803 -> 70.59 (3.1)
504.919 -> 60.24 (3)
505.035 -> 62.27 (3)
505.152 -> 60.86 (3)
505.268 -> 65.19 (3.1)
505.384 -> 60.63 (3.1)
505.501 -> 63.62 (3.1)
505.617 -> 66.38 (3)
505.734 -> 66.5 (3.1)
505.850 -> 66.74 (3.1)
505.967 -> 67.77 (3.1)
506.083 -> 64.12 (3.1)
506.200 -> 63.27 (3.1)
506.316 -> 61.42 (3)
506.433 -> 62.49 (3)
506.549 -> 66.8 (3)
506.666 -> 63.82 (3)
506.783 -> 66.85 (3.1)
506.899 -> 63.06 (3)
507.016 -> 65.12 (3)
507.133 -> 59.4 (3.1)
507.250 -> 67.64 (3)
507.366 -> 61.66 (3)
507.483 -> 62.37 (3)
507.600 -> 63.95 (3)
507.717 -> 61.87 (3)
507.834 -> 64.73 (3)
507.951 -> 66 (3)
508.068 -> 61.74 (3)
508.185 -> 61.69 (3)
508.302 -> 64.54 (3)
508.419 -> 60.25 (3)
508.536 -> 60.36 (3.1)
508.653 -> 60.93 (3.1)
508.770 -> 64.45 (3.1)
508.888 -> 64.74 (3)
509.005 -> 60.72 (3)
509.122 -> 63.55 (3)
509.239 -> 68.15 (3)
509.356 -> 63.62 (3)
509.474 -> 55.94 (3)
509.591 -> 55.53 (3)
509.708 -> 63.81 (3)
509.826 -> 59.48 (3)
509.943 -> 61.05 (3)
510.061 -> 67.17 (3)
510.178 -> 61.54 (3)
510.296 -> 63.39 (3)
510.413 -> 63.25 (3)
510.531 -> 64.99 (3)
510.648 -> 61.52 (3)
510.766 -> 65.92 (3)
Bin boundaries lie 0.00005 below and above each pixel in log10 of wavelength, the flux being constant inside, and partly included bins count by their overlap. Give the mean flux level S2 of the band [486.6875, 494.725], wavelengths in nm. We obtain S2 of 68.8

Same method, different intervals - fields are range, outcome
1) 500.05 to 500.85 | 65.1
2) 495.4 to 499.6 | 66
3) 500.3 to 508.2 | 64.2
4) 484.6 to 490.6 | 68.6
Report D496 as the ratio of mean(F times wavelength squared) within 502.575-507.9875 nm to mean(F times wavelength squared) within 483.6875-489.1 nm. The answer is 1.0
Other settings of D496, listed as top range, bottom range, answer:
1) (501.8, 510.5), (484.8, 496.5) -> 0.99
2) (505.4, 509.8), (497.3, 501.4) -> 1.00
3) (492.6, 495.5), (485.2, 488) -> 1.03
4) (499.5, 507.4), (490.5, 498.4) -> 0.99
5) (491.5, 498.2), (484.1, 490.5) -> 1.01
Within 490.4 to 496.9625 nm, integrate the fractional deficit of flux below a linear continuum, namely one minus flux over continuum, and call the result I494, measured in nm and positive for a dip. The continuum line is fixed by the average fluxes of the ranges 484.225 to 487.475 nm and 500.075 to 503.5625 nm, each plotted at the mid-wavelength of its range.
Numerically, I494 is -0.13 nm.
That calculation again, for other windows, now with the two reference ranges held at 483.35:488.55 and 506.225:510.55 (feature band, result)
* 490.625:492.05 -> -0.030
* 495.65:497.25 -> -0.019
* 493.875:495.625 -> -0.038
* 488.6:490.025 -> -0.029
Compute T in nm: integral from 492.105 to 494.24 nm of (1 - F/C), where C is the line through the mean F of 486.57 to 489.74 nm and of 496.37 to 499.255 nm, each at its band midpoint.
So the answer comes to -0.05 nm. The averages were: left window 68.8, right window 66.1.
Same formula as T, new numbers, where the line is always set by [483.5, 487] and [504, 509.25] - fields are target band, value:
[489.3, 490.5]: -0.062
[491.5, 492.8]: -0.031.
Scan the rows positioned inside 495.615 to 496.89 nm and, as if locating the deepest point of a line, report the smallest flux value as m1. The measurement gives 60.71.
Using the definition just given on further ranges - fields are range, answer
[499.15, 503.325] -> 61.03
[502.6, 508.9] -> 59.4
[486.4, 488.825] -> 64.41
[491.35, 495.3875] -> 62.72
